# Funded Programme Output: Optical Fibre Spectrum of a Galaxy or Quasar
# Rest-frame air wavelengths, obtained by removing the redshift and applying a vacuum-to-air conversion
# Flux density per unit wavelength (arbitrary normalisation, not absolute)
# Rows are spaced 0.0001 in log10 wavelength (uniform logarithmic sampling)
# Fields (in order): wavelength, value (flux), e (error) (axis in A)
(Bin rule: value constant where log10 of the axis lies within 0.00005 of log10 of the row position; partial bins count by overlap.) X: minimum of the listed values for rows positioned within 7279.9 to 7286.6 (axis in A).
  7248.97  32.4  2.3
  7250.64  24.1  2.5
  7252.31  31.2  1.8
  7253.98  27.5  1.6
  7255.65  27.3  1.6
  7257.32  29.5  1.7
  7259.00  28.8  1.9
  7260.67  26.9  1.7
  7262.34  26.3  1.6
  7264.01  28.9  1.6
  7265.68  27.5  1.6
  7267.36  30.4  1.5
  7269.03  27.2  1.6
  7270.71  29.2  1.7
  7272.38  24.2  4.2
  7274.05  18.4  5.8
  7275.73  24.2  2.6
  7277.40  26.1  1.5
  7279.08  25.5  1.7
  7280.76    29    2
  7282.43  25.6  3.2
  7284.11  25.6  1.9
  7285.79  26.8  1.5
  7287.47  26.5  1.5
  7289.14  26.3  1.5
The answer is 25.6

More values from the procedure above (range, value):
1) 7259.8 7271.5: 26.3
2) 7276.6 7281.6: 25.5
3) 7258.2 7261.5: 26.9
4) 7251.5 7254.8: 27.5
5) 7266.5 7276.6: 18.4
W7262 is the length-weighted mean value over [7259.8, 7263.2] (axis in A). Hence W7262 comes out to 26.7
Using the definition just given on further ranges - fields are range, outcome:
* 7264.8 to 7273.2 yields 27.7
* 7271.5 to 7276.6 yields 22.4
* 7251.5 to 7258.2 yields 28.8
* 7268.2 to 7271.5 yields 28.1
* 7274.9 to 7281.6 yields 26.2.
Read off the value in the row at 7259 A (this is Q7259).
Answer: 28.8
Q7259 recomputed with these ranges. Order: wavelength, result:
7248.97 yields 32.4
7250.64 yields 24.1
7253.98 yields 27.5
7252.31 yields 31.2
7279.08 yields 25.5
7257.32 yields 29.5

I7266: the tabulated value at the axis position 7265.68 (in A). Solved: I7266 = 27.5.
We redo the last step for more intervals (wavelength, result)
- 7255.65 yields 27.3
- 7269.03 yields 27.2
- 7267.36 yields 30.4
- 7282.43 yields 25.6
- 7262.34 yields 26.3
